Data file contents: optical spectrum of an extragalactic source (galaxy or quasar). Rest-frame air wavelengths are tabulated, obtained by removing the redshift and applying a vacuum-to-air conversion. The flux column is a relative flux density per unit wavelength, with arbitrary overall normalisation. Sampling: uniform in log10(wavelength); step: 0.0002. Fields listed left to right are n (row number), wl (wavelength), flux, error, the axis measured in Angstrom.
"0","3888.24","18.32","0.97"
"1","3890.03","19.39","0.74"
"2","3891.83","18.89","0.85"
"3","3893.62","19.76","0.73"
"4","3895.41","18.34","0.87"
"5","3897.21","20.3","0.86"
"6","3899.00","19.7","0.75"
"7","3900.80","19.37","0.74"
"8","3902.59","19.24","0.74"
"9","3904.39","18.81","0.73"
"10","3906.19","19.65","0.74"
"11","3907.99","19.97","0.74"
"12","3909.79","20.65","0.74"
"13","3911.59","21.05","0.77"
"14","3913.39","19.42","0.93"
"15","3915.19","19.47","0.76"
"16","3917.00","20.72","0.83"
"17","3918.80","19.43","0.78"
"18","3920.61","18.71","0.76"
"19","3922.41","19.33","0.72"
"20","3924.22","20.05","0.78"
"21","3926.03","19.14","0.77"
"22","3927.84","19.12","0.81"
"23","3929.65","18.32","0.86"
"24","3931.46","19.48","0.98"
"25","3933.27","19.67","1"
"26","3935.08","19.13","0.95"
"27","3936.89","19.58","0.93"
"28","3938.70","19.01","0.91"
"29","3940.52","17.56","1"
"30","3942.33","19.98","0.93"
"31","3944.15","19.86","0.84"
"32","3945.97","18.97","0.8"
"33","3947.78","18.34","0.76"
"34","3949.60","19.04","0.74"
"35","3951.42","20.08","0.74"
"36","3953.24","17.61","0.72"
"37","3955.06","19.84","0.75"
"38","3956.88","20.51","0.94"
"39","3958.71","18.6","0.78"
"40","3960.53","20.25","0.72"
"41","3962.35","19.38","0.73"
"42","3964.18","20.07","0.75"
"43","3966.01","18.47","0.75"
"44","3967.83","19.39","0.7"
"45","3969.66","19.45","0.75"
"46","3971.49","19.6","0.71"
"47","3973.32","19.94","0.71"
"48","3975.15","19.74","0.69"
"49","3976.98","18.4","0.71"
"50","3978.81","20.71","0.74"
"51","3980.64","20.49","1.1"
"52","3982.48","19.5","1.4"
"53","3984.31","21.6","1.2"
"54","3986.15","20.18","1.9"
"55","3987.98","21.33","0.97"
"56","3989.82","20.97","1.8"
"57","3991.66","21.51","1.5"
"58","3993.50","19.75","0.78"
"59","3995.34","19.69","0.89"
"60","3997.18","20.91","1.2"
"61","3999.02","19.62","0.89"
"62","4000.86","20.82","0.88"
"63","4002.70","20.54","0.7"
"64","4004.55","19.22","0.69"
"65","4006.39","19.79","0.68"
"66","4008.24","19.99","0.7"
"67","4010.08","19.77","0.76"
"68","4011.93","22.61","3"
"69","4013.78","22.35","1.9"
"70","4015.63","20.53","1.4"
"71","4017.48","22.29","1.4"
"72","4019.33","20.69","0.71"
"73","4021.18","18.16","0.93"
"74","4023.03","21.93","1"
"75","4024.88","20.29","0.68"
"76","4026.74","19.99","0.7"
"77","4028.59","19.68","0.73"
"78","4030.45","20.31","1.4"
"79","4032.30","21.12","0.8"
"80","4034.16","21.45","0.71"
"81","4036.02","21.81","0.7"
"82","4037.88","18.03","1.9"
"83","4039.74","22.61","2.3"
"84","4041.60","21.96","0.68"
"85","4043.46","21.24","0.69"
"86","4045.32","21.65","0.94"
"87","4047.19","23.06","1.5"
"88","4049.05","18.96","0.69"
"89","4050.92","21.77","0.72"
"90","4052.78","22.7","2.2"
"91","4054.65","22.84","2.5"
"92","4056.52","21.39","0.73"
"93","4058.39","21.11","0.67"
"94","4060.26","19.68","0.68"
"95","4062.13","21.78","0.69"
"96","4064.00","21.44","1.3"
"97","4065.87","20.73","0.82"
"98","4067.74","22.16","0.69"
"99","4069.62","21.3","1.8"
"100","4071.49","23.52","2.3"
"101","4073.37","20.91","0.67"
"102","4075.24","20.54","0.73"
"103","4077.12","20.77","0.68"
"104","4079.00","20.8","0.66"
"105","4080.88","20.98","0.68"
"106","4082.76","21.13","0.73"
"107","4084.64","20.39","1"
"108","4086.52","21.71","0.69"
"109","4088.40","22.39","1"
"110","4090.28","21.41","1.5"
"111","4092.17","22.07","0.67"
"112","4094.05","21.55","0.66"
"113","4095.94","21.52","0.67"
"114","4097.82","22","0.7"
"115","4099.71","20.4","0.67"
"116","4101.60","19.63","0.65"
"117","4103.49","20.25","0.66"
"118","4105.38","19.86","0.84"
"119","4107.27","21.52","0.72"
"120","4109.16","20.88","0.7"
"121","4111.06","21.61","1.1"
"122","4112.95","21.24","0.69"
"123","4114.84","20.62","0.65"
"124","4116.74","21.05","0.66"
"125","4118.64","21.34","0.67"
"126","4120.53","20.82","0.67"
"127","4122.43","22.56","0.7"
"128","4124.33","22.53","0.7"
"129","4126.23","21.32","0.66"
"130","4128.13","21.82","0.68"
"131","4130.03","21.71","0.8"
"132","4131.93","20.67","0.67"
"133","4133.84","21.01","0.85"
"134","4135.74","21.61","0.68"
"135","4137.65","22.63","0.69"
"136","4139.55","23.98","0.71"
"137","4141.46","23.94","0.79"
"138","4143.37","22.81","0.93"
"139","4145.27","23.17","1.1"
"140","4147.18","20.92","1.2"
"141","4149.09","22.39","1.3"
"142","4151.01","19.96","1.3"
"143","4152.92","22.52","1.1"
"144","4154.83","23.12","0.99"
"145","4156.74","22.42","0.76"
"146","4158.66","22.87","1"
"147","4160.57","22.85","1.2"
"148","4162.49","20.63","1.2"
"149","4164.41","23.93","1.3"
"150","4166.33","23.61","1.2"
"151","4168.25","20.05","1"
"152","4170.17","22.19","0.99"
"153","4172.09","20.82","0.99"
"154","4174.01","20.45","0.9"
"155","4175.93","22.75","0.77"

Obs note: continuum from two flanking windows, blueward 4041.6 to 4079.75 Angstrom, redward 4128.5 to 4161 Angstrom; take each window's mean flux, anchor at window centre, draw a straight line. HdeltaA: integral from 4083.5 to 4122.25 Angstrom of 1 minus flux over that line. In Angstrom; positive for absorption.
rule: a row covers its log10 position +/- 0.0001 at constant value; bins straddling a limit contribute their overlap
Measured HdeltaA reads 1.25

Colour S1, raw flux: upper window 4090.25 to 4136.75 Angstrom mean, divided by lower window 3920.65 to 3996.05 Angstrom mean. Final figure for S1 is 1.08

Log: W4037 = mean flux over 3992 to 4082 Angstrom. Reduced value 20.9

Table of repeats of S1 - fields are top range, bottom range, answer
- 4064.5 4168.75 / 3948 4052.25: 1.06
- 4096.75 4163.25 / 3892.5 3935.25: 1.11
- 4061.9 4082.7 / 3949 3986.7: 1.09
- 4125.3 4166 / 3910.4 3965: 1.15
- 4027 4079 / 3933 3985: 1.09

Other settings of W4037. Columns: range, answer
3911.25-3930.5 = 19.5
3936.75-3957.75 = 19.2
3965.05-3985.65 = 19.8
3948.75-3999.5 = 19.9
